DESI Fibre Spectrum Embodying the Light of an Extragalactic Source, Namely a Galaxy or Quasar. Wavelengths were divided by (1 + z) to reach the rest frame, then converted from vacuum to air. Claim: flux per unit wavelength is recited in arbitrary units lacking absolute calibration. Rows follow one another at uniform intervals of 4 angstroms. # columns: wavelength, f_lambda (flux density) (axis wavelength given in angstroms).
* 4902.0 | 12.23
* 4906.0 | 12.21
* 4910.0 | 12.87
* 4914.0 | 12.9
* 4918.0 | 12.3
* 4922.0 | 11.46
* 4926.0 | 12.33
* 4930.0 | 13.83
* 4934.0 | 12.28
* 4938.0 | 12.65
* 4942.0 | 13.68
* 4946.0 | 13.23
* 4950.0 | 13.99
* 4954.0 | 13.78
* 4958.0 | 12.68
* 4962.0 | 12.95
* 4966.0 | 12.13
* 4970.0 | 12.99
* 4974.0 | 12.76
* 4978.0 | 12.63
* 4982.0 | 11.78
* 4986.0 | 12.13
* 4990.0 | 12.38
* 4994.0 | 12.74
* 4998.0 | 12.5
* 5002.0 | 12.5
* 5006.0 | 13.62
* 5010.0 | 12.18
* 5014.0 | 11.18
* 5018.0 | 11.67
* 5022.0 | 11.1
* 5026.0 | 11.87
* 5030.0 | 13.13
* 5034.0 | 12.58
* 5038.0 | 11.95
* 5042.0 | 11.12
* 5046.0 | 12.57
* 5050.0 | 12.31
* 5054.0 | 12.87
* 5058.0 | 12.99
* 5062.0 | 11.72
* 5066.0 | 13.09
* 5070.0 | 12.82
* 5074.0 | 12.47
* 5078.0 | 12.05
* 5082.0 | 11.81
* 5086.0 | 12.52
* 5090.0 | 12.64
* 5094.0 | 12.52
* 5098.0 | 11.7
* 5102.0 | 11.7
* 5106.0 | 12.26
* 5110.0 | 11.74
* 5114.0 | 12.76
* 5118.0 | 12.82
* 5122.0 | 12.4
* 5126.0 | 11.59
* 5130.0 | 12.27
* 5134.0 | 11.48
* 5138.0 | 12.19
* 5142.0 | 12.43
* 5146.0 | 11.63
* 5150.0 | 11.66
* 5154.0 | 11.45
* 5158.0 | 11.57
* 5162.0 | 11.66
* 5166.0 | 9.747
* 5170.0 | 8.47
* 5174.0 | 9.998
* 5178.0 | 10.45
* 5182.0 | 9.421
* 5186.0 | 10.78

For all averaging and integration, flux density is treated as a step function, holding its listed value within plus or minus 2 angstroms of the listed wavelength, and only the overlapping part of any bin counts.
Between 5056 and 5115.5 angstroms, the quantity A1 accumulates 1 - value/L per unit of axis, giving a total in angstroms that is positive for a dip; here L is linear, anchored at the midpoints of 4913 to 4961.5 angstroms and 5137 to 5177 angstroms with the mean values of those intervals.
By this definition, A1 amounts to -3.4 angstroms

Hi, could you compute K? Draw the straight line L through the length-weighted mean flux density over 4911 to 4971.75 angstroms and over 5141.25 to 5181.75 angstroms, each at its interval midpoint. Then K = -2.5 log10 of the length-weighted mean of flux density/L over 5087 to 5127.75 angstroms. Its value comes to -0.08 mag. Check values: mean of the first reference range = 12.9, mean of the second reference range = 10.8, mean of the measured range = 12.2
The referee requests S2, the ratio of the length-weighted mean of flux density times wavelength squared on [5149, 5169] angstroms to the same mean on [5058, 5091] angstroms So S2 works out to 0.92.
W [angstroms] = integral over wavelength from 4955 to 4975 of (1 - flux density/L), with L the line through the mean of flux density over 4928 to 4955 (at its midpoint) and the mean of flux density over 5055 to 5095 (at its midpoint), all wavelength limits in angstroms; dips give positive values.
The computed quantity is 0.6 angstroms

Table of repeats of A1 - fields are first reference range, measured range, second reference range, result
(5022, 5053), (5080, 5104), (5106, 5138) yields 0.03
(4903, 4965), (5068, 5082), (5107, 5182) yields -0.55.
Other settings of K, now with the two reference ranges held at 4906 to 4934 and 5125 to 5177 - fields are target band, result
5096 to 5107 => -0.03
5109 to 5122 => -0.10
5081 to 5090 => -0.06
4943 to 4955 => -0.11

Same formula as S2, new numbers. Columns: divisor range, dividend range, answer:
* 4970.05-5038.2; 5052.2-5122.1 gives 1.04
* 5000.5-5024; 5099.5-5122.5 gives 1.06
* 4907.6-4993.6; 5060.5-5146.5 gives 1.02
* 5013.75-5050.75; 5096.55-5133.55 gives 1.05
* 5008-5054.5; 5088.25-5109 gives 1.04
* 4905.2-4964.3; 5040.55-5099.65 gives 1.01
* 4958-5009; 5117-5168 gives 0.99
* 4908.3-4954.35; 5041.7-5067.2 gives 1.01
